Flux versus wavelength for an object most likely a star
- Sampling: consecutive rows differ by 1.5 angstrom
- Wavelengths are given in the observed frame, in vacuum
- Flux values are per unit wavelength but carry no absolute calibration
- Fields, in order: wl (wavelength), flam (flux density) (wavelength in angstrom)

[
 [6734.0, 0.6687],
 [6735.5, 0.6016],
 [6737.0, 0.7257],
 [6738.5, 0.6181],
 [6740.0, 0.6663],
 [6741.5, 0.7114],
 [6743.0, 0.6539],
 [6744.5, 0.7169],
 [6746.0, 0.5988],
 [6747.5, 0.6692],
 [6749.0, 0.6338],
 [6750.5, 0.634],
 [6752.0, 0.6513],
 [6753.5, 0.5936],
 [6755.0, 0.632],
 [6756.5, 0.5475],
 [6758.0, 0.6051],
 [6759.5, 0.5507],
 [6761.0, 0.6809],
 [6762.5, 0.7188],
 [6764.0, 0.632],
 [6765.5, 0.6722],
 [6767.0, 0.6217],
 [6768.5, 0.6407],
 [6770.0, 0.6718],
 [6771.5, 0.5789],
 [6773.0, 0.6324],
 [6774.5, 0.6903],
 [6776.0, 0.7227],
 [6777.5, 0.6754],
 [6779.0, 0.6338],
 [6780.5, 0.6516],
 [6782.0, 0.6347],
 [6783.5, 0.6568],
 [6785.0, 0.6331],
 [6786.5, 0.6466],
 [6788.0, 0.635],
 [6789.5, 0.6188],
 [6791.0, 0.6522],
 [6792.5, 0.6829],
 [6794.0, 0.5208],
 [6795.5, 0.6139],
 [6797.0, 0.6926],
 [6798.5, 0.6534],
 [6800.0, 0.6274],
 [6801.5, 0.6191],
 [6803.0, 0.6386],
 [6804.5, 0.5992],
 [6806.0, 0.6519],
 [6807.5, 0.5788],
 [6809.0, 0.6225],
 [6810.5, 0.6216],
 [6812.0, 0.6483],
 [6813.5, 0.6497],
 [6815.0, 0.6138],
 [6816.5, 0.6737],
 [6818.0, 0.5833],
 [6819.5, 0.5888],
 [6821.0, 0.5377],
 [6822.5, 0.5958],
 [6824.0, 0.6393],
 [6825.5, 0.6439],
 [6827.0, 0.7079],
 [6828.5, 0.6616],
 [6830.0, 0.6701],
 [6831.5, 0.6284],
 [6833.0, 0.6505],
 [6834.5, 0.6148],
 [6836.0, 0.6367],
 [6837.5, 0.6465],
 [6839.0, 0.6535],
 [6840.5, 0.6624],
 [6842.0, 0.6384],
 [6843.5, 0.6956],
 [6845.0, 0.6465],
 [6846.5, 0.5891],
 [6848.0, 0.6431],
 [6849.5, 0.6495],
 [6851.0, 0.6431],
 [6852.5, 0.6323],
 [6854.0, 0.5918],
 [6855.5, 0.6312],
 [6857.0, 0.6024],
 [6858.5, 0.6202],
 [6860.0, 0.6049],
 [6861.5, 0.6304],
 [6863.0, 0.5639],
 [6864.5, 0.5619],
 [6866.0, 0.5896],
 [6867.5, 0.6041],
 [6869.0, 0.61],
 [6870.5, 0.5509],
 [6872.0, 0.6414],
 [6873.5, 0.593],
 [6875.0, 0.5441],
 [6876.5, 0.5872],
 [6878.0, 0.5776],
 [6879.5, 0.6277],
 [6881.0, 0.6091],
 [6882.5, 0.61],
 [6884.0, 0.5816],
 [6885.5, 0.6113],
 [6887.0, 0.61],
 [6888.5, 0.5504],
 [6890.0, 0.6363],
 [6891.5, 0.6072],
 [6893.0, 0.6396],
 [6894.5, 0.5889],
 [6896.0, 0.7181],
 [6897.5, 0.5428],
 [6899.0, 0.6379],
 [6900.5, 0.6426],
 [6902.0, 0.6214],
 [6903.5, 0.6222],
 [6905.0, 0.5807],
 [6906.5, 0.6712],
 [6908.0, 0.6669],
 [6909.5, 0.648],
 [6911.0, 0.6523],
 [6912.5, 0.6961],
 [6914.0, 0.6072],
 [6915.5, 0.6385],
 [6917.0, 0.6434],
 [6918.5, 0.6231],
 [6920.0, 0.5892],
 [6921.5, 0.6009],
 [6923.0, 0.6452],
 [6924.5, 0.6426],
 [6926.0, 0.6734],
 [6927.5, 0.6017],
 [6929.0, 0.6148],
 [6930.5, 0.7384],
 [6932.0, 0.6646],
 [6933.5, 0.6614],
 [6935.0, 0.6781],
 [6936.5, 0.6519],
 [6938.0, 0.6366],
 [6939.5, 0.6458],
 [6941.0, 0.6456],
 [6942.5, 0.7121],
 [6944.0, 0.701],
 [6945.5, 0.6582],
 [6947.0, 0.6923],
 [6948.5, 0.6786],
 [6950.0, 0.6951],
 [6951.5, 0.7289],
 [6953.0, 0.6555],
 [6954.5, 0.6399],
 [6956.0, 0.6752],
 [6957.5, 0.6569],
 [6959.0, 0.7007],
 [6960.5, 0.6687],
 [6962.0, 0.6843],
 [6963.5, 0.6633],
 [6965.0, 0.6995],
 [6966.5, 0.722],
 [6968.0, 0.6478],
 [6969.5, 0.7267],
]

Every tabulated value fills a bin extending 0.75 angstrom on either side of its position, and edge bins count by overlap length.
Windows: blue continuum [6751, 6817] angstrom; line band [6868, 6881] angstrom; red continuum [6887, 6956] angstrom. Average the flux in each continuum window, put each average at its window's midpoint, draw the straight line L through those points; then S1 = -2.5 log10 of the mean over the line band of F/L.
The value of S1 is 0.09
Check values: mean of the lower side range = 0.636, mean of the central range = 0.593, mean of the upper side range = 0.646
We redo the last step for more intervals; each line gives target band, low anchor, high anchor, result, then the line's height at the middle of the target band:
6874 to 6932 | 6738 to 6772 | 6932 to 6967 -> 0.07 mag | 0.667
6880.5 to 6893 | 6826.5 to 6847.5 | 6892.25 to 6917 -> 0.06 mag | 0.64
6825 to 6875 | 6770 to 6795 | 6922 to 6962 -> 0.05 mag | 0.653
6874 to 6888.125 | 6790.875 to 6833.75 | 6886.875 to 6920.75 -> 0.06 mag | 0.628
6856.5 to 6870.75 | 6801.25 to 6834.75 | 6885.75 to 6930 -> 0.06 mag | 0.628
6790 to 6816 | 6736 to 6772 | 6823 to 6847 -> 0.03 mag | 0.647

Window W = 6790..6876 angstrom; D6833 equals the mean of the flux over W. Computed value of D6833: 0.624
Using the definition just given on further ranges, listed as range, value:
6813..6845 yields 0.638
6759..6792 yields 0.649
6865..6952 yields 0.633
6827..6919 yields 0.623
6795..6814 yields 0.632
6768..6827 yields 0.634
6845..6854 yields 0.629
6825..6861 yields 0.64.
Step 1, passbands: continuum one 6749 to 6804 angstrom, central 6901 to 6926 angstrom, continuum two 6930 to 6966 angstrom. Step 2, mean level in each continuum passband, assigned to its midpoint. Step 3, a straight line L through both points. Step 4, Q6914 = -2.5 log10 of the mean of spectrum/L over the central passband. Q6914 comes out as 0.05 mag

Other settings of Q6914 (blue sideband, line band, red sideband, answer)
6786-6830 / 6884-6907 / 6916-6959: 0.06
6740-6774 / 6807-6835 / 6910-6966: 0.03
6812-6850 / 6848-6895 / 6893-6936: 0.06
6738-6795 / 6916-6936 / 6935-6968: 0.04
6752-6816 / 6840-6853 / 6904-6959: 0.00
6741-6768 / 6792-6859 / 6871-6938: 0.00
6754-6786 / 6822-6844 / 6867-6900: -0.05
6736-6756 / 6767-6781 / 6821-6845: -0.01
